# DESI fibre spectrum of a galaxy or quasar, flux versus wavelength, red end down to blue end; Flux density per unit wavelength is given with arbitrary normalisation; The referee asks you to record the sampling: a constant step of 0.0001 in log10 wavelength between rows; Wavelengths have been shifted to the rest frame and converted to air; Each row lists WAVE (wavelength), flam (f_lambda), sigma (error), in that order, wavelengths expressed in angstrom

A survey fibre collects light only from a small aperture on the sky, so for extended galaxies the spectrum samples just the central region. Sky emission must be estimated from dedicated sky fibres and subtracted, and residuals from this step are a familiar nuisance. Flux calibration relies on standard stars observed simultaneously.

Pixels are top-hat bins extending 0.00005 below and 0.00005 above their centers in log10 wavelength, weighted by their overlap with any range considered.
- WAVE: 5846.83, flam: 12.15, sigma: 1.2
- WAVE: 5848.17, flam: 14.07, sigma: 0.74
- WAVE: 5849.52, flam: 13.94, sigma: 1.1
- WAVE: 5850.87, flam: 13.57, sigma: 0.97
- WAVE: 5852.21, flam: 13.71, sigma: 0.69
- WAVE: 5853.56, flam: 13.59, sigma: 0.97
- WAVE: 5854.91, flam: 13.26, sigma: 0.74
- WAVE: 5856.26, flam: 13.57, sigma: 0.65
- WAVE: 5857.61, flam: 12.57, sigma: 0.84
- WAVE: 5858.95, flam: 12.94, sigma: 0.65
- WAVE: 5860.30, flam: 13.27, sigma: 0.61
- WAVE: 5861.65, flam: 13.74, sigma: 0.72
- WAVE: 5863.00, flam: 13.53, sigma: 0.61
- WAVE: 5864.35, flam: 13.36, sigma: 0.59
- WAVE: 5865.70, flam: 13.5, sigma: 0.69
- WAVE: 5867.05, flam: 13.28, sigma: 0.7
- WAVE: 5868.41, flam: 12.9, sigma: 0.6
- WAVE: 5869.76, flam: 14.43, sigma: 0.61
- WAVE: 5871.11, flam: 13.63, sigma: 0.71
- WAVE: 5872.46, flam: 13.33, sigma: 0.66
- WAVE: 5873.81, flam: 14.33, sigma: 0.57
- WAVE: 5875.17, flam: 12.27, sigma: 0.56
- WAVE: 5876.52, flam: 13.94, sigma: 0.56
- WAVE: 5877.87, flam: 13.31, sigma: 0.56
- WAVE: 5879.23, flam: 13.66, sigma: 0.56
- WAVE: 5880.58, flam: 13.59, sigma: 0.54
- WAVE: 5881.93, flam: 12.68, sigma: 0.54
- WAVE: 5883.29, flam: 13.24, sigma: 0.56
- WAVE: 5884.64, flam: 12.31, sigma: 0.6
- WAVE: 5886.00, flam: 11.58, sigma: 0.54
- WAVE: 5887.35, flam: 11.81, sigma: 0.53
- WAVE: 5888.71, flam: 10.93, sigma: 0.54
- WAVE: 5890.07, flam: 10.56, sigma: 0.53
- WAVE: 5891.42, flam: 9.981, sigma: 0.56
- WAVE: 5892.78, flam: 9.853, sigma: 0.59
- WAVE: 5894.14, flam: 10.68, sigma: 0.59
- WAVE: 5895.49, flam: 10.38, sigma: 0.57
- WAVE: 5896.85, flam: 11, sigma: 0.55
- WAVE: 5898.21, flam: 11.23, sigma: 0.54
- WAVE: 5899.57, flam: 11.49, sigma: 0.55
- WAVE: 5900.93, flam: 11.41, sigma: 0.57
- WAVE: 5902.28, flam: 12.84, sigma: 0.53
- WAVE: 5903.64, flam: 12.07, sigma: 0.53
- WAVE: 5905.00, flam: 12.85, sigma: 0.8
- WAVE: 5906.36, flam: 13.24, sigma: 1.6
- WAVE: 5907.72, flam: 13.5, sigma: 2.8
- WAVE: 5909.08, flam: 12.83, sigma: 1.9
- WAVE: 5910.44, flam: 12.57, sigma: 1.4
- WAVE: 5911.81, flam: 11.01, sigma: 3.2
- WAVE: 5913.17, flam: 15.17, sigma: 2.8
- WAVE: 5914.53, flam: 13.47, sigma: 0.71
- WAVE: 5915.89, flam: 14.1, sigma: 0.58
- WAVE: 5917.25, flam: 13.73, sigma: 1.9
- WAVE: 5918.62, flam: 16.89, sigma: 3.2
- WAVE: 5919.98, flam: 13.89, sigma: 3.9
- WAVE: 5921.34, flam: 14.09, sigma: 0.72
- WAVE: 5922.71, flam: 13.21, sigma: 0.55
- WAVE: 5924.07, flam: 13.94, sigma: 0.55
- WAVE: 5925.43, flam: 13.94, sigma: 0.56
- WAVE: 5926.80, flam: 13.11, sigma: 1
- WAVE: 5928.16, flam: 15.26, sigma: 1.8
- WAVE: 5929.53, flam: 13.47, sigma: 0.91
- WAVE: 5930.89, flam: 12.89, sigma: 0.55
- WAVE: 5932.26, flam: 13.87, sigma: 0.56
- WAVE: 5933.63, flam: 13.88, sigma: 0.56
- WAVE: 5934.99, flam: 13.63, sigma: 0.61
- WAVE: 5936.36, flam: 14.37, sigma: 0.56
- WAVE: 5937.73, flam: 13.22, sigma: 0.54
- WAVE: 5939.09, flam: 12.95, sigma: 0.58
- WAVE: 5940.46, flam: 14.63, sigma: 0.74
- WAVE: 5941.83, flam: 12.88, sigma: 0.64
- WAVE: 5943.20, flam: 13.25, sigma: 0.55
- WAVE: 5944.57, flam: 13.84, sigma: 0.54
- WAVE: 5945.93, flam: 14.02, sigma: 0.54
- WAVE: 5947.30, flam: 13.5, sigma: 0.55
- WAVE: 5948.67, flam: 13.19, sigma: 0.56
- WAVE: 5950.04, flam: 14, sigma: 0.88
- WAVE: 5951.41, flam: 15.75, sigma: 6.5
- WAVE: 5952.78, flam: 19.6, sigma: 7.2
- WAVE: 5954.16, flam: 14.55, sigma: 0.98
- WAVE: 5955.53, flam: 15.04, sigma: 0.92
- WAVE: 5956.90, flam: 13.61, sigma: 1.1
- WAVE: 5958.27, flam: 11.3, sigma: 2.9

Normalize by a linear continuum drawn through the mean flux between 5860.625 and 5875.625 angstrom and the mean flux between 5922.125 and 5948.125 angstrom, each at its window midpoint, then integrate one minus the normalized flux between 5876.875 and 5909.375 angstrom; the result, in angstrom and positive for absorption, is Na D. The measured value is 3.81 angstrom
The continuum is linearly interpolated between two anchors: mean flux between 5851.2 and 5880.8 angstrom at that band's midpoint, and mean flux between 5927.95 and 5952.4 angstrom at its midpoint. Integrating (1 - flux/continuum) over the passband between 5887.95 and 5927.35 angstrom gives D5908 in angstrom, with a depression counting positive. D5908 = 3.26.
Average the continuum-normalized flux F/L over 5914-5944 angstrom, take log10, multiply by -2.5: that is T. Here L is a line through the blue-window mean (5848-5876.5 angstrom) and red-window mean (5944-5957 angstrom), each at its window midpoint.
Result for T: 0.05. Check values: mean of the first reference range 13.5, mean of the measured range 13.8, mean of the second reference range 14.8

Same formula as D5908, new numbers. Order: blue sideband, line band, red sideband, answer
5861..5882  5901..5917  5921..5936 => 0.8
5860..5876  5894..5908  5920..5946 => 1.8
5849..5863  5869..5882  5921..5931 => 0.0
